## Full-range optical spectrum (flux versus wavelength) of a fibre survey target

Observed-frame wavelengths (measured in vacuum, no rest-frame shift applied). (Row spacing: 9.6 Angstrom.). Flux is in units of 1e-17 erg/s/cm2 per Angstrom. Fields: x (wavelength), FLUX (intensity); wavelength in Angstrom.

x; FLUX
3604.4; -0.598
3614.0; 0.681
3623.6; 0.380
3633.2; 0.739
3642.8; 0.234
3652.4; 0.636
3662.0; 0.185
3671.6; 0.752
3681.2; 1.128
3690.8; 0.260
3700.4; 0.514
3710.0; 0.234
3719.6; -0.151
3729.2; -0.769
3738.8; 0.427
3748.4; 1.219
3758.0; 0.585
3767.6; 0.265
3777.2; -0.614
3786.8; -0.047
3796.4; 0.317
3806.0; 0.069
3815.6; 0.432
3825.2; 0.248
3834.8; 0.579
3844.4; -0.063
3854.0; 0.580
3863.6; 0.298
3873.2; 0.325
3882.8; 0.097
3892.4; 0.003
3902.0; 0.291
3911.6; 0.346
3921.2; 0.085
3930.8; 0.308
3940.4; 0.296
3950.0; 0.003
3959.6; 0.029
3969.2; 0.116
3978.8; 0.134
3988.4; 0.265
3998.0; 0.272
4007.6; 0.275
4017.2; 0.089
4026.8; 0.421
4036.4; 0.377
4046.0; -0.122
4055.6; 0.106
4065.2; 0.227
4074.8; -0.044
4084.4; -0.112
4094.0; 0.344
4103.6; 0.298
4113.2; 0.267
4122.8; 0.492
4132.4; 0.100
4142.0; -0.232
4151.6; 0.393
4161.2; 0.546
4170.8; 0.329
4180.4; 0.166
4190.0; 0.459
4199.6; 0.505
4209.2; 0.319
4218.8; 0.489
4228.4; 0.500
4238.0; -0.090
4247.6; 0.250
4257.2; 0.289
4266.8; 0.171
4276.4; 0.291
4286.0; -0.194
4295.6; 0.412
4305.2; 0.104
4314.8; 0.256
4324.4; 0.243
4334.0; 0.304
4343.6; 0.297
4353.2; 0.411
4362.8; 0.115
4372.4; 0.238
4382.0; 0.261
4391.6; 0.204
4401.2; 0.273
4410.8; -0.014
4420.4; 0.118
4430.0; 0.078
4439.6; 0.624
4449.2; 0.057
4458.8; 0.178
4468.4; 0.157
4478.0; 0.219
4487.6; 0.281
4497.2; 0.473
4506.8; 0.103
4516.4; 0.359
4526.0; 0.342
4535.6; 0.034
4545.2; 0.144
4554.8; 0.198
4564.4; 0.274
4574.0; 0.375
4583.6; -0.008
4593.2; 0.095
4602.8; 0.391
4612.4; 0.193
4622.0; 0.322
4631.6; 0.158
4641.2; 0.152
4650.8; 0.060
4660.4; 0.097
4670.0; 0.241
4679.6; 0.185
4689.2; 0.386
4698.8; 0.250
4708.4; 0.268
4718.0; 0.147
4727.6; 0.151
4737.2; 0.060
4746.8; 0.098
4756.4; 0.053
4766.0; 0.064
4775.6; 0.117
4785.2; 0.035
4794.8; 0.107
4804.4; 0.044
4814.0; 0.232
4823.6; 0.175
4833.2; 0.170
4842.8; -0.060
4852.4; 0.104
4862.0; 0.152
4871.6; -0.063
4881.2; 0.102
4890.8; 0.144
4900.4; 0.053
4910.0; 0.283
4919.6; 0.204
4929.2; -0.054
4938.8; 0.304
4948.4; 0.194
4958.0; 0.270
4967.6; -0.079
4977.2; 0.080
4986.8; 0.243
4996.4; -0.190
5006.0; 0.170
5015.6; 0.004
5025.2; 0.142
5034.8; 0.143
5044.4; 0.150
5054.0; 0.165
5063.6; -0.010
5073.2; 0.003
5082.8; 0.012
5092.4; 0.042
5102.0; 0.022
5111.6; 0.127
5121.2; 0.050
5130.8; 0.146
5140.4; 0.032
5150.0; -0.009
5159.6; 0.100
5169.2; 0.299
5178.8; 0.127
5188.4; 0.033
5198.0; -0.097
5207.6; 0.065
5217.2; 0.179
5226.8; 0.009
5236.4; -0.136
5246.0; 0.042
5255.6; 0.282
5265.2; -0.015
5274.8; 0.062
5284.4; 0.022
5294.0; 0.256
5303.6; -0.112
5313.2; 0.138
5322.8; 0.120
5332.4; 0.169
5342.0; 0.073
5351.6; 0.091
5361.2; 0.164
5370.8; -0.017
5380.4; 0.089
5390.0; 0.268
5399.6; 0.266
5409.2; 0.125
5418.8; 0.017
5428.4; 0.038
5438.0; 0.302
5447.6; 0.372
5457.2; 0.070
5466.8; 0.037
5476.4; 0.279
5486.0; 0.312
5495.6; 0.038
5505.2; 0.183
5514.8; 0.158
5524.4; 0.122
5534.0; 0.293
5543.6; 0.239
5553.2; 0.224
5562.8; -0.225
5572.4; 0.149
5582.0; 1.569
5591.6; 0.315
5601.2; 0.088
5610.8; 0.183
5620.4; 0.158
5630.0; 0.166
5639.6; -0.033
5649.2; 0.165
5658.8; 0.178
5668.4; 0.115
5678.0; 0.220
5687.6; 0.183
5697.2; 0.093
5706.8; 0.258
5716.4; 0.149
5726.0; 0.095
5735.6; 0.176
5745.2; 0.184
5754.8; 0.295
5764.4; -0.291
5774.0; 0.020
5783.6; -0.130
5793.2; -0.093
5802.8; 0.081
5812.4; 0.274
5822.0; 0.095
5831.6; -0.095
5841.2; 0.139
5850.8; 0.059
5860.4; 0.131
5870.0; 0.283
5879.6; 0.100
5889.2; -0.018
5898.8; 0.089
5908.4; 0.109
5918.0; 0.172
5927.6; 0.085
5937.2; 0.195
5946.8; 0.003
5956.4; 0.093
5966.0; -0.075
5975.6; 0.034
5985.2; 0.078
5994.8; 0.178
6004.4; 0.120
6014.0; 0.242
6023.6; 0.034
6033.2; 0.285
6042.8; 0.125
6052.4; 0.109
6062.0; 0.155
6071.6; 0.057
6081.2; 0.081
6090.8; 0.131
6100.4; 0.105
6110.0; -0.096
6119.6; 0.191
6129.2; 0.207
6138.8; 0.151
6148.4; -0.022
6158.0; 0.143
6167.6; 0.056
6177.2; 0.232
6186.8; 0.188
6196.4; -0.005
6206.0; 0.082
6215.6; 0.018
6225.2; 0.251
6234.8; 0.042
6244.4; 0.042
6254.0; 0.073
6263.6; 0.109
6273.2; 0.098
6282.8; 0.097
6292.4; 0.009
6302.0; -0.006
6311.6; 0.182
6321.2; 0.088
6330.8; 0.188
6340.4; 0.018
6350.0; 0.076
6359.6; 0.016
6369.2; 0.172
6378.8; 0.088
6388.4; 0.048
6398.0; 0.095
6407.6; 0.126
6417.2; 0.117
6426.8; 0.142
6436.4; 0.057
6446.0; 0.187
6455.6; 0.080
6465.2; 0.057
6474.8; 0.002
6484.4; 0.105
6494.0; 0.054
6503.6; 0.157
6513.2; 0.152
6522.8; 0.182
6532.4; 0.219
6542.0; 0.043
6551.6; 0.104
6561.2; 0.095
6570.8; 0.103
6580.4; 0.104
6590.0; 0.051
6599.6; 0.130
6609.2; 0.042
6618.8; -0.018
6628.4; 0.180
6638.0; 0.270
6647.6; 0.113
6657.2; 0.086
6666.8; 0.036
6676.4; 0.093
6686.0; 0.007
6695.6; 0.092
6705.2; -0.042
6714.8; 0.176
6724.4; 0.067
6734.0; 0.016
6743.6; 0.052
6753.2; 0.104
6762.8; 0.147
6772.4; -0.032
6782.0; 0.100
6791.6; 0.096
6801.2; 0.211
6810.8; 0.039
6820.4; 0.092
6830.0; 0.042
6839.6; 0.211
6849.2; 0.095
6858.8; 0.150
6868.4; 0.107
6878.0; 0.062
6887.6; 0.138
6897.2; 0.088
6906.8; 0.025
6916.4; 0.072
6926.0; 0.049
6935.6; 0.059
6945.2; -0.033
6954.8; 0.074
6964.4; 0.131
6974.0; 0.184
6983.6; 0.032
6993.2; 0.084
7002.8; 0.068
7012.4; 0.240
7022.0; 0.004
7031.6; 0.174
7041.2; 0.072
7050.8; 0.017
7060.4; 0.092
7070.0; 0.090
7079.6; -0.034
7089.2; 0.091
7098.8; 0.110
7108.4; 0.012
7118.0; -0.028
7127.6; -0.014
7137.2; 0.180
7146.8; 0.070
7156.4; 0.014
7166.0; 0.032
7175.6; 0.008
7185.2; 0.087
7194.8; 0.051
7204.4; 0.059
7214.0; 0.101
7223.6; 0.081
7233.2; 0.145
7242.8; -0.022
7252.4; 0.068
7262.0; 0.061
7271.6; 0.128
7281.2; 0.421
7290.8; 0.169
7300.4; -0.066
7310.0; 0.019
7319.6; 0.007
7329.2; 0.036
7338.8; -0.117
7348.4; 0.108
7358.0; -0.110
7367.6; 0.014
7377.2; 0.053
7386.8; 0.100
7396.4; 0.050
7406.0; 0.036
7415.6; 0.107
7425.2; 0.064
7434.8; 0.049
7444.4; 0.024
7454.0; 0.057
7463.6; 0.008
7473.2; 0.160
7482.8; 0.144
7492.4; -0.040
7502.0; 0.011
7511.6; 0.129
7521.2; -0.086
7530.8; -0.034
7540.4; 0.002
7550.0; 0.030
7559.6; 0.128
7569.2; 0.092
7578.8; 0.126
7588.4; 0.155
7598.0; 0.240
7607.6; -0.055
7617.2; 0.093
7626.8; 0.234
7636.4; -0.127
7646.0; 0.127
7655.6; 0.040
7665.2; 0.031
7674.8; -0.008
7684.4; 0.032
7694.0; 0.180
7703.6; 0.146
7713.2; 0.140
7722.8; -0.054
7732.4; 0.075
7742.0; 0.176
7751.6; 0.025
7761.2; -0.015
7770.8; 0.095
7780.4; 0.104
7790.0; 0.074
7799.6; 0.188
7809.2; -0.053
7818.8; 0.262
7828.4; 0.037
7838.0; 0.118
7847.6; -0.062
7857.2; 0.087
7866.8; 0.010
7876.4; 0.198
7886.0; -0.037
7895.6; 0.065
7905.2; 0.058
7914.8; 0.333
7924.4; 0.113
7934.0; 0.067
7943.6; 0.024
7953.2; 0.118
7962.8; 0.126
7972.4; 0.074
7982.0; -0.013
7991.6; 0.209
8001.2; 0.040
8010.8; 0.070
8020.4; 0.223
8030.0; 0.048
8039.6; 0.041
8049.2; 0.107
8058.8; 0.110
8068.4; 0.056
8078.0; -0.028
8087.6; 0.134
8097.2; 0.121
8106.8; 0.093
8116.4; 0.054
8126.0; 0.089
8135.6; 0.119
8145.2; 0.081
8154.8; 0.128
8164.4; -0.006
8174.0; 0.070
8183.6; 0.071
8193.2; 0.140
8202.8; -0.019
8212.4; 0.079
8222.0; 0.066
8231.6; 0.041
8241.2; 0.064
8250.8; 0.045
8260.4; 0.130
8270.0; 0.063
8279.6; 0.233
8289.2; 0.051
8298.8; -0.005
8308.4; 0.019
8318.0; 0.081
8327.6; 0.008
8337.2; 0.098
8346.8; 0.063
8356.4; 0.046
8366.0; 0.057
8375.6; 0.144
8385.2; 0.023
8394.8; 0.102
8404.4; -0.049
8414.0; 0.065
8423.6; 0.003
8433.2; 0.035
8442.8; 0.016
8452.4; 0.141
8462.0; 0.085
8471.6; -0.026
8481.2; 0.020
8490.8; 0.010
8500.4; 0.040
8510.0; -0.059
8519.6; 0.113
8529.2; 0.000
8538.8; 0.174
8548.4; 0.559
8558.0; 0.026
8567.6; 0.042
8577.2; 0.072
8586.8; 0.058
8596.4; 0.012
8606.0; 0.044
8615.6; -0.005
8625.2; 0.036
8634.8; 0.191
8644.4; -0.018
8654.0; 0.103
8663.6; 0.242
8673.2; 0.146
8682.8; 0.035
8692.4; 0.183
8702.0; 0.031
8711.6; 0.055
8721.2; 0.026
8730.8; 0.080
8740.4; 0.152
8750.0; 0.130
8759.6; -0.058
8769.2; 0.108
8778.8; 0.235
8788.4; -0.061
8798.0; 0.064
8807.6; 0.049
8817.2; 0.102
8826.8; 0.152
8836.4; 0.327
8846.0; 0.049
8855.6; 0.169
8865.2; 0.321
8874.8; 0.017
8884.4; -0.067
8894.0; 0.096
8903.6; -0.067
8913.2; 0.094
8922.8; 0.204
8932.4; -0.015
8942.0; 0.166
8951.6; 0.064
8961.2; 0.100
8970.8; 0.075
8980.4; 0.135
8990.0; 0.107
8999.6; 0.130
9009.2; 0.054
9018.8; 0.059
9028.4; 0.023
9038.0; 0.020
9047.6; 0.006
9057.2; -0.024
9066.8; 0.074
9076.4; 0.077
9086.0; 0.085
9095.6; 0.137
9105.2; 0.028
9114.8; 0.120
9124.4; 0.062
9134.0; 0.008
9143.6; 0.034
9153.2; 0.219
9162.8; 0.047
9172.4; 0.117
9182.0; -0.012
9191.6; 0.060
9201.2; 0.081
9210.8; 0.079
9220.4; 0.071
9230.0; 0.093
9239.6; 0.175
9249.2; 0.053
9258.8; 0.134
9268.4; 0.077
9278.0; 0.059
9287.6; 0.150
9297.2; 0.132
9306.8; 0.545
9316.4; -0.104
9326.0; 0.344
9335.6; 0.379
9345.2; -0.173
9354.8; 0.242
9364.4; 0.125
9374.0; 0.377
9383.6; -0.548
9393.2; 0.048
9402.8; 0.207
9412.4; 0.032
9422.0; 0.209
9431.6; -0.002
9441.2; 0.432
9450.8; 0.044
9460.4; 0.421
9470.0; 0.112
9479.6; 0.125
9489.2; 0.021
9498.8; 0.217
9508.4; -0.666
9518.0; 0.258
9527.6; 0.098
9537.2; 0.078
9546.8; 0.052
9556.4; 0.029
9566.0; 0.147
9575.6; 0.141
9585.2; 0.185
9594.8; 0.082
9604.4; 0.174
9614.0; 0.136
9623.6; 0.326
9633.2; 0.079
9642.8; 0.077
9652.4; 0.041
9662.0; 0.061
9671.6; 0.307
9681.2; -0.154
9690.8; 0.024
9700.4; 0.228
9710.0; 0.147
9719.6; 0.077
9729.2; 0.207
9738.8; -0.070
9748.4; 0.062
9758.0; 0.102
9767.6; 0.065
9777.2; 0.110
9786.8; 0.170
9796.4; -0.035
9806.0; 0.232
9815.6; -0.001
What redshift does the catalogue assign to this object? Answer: 1.292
